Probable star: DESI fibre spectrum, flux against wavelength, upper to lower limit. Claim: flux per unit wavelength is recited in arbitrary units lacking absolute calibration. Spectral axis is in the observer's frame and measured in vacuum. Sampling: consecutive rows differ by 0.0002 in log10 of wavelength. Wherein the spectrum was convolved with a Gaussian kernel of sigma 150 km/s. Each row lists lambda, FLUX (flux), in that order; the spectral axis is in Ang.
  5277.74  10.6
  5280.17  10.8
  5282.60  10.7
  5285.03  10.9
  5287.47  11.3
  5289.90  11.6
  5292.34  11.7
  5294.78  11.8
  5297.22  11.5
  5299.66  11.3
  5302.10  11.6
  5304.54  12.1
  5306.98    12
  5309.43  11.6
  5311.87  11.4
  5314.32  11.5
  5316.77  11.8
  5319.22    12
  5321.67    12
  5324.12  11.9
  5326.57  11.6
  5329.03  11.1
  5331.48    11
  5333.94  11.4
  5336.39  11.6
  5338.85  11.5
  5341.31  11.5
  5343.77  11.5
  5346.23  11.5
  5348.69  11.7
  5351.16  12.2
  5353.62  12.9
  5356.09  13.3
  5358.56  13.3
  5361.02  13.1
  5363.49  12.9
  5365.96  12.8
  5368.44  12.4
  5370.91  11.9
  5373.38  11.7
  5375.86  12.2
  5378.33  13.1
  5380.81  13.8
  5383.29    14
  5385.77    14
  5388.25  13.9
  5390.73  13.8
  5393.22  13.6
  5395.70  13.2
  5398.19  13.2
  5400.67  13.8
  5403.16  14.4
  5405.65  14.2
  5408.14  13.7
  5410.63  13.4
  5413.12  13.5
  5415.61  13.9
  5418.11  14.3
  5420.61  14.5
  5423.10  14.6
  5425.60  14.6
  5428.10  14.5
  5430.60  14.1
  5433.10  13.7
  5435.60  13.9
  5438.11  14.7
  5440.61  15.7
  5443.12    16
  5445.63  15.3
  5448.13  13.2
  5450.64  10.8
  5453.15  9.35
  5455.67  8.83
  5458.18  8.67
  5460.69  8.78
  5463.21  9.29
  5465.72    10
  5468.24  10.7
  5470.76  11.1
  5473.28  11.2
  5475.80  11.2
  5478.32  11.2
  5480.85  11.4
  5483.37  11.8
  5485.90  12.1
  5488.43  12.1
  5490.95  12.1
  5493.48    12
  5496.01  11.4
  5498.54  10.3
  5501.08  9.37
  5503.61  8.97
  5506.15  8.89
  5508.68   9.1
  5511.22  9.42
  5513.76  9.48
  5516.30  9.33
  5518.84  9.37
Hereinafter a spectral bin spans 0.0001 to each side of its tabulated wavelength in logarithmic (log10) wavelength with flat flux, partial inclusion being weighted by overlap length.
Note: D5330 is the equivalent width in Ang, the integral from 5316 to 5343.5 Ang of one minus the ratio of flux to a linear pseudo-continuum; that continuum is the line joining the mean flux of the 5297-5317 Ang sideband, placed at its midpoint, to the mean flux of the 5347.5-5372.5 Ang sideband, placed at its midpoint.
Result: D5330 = 1.1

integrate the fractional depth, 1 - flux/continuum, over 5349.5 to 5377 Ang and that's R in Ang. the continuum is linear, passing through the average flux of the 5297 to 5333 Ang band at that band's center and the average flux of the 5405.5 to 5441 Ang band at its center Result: 0.4 Ang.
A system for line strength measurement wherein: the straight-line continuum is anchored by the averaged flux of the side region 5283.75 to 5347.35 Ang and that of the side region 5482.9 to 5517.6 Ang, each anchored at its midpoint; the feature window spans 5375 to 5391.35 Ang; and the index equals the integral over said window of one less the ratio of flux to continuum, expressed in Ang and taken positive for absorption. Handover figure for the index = -3.6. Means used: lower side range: 11.6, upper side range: 10.4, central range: 13.6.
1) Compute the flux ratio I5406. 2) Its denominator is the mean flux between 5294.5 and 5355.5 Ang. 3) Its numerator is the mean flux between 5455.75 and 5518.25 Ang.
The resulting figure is 0.89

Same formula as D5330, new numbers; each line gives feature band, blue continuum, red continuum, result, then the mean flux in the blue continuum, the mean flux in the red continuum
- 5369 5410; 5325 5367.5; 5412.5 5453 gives -1.0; 12.1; 14.1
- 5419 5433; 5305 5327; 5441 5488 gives -3.7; 11.8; 11.3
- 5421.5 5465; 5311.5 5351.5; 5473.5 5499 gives -4.1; 11.6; 11.6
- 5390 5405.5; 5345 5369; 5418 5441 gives -0.1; 12.6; 14.4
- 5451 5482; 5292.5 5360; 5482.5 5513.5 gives 1.8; 11.8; 10.6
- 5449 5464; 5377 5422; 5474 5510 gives 3.3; 13.8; 10.9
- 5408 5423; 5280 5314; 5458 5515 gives -4.3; 11.5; 10.5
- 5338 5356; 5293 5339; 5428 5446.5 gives 0.7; 11.6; 14.7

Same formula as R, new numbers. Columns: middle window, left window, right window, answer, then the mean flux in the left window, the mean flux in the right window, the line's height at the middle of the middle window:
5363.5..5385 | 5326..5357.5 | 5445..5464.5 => -2.7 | 11.8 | 10.4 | 11.4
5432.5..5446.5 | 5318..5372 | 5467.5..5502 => -4.1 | 12.1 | 11.3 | 11.6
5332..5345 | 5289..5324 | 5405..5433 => 1.0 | 11.7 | 14.1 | 12.4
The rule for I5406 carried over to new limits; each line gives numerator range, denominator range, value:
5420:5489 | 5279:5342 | 1.06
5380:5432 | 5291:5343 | 1.20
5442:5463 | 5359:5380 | 0.89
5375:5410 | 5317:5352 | 1.18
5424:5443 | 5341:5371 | 1.17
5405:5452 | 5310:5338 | 1.22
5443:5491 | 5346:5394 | 0.86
